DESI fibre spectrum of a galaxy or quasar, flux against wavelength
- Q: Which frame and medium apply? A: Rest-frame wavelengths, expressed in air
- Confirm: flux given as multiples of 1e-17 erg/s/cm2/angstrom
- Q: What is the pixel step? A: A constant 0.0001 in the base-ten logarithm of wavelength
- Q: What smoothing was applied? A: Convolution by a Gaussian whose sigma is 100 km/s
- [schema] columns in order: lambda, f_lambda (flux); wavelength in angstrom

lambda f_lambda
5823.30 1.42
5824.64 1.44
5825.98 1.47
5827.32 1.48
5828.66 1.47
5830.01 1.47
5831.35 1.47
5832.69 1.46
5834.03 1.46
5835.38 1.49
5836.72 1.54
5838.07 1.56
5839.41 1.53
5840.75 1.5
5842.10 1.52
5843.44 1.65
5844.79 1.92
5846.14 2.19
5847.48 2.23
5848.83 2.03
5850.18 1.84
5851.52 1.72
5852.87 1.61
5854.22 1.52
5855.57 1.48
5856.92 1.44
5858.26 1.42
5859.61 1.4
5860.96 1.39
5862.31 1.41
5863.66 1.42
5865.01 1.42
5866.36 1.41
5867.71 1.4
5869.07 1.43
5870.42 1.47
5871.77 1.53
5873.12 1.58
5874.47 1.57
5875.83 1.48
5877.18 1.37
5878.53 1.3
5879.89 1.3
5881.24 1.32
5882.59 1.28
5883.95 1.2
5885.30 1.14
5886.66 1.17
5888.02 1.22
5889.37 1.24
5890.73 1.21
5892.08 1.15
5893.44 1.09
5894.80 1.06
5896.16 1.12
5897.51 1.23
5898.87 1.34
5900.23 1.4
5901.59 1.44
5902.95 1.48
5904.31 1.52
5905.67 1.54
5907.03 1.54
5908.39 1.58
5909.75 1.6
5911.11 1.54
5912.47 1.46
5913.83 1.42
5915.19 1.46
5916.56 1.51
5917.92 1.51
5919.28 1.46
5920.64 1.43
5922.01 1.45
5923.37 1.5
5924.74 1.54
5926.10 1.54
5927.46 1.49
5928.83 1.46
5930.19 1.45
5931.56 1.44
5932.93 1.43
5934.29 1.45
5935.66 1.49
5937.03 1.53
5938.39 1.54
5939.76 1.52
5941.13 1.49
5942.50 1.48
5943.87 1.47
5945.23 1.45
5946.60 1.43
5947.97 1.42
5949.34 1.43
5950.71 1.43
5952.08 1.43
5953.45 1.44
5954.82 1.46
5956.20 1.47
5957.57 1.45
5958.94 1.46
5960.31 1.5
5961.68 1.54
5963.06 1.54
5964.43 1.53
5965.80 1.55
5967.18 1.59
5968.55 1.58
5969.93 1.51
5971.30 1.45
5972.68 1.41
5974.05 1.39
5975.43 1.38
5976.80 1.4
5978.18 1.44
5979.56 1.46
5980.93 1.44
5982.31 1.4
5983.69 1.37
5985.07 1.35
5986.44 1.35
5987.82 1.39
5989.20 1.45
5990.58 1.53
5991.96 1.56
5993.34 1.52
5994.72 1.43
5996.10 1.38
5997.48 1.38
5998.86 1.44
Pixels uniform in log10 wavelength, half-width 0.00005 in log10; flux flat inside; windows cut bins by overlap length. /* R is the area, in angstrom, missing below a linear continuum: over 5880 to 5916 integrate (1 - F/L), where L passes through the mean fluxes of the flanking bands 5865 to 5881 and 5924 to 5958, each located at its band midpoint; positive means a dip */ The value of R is 2.8 angstrom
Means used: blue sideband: 1.44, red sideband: 1.47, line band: 1.34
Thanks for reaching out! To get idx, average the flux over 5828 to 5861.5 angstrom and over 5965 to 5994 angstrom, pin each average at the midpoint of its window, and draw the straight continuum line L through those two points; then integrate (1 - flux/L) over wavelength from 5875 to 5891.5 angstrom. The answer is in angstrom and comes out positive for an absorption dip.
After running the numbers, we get 3.1 angstrom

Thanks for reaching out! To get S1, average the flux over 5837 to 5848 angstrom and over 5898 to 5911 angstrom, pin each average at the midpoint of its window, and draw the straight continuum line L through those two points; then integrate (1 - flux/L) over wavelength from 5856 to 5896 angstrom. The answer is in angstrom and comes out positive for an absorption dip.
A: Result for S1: 6.8 angstrom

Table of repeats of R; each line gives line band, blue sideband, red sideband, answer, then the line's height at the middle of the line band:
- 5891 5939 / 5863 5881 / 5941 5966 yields 0.7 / 1.45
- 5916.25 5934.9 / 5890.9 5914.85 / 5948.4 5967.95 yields -0.7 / 1.42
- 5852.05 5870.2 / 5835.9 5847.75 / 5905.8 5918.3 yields 2.4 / 1.66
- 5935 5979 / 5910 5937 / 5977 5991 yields -1.0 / 1.44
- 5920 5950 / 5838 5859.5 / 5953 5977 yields 1.2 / 1.54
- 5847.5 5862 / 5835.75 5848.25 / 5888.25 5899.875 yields 0.0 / 1.6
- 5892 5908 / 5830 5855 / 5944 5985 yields 2.4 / 1.57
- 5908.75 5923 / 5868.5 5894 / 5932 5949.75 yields -0.8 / 1.41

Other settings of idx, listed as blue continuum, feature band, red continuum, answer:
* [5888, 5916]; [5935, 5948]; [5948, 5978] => -0.5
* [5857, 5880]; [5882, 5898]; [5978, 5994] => 2.9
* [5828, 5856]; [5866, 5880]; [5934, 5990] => 1.4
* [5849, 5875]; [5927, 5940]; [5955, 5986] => 0.0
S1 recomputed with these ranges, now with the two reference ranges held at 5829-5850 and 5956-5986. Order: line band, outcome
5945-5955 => 0.4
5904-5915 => 0.3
